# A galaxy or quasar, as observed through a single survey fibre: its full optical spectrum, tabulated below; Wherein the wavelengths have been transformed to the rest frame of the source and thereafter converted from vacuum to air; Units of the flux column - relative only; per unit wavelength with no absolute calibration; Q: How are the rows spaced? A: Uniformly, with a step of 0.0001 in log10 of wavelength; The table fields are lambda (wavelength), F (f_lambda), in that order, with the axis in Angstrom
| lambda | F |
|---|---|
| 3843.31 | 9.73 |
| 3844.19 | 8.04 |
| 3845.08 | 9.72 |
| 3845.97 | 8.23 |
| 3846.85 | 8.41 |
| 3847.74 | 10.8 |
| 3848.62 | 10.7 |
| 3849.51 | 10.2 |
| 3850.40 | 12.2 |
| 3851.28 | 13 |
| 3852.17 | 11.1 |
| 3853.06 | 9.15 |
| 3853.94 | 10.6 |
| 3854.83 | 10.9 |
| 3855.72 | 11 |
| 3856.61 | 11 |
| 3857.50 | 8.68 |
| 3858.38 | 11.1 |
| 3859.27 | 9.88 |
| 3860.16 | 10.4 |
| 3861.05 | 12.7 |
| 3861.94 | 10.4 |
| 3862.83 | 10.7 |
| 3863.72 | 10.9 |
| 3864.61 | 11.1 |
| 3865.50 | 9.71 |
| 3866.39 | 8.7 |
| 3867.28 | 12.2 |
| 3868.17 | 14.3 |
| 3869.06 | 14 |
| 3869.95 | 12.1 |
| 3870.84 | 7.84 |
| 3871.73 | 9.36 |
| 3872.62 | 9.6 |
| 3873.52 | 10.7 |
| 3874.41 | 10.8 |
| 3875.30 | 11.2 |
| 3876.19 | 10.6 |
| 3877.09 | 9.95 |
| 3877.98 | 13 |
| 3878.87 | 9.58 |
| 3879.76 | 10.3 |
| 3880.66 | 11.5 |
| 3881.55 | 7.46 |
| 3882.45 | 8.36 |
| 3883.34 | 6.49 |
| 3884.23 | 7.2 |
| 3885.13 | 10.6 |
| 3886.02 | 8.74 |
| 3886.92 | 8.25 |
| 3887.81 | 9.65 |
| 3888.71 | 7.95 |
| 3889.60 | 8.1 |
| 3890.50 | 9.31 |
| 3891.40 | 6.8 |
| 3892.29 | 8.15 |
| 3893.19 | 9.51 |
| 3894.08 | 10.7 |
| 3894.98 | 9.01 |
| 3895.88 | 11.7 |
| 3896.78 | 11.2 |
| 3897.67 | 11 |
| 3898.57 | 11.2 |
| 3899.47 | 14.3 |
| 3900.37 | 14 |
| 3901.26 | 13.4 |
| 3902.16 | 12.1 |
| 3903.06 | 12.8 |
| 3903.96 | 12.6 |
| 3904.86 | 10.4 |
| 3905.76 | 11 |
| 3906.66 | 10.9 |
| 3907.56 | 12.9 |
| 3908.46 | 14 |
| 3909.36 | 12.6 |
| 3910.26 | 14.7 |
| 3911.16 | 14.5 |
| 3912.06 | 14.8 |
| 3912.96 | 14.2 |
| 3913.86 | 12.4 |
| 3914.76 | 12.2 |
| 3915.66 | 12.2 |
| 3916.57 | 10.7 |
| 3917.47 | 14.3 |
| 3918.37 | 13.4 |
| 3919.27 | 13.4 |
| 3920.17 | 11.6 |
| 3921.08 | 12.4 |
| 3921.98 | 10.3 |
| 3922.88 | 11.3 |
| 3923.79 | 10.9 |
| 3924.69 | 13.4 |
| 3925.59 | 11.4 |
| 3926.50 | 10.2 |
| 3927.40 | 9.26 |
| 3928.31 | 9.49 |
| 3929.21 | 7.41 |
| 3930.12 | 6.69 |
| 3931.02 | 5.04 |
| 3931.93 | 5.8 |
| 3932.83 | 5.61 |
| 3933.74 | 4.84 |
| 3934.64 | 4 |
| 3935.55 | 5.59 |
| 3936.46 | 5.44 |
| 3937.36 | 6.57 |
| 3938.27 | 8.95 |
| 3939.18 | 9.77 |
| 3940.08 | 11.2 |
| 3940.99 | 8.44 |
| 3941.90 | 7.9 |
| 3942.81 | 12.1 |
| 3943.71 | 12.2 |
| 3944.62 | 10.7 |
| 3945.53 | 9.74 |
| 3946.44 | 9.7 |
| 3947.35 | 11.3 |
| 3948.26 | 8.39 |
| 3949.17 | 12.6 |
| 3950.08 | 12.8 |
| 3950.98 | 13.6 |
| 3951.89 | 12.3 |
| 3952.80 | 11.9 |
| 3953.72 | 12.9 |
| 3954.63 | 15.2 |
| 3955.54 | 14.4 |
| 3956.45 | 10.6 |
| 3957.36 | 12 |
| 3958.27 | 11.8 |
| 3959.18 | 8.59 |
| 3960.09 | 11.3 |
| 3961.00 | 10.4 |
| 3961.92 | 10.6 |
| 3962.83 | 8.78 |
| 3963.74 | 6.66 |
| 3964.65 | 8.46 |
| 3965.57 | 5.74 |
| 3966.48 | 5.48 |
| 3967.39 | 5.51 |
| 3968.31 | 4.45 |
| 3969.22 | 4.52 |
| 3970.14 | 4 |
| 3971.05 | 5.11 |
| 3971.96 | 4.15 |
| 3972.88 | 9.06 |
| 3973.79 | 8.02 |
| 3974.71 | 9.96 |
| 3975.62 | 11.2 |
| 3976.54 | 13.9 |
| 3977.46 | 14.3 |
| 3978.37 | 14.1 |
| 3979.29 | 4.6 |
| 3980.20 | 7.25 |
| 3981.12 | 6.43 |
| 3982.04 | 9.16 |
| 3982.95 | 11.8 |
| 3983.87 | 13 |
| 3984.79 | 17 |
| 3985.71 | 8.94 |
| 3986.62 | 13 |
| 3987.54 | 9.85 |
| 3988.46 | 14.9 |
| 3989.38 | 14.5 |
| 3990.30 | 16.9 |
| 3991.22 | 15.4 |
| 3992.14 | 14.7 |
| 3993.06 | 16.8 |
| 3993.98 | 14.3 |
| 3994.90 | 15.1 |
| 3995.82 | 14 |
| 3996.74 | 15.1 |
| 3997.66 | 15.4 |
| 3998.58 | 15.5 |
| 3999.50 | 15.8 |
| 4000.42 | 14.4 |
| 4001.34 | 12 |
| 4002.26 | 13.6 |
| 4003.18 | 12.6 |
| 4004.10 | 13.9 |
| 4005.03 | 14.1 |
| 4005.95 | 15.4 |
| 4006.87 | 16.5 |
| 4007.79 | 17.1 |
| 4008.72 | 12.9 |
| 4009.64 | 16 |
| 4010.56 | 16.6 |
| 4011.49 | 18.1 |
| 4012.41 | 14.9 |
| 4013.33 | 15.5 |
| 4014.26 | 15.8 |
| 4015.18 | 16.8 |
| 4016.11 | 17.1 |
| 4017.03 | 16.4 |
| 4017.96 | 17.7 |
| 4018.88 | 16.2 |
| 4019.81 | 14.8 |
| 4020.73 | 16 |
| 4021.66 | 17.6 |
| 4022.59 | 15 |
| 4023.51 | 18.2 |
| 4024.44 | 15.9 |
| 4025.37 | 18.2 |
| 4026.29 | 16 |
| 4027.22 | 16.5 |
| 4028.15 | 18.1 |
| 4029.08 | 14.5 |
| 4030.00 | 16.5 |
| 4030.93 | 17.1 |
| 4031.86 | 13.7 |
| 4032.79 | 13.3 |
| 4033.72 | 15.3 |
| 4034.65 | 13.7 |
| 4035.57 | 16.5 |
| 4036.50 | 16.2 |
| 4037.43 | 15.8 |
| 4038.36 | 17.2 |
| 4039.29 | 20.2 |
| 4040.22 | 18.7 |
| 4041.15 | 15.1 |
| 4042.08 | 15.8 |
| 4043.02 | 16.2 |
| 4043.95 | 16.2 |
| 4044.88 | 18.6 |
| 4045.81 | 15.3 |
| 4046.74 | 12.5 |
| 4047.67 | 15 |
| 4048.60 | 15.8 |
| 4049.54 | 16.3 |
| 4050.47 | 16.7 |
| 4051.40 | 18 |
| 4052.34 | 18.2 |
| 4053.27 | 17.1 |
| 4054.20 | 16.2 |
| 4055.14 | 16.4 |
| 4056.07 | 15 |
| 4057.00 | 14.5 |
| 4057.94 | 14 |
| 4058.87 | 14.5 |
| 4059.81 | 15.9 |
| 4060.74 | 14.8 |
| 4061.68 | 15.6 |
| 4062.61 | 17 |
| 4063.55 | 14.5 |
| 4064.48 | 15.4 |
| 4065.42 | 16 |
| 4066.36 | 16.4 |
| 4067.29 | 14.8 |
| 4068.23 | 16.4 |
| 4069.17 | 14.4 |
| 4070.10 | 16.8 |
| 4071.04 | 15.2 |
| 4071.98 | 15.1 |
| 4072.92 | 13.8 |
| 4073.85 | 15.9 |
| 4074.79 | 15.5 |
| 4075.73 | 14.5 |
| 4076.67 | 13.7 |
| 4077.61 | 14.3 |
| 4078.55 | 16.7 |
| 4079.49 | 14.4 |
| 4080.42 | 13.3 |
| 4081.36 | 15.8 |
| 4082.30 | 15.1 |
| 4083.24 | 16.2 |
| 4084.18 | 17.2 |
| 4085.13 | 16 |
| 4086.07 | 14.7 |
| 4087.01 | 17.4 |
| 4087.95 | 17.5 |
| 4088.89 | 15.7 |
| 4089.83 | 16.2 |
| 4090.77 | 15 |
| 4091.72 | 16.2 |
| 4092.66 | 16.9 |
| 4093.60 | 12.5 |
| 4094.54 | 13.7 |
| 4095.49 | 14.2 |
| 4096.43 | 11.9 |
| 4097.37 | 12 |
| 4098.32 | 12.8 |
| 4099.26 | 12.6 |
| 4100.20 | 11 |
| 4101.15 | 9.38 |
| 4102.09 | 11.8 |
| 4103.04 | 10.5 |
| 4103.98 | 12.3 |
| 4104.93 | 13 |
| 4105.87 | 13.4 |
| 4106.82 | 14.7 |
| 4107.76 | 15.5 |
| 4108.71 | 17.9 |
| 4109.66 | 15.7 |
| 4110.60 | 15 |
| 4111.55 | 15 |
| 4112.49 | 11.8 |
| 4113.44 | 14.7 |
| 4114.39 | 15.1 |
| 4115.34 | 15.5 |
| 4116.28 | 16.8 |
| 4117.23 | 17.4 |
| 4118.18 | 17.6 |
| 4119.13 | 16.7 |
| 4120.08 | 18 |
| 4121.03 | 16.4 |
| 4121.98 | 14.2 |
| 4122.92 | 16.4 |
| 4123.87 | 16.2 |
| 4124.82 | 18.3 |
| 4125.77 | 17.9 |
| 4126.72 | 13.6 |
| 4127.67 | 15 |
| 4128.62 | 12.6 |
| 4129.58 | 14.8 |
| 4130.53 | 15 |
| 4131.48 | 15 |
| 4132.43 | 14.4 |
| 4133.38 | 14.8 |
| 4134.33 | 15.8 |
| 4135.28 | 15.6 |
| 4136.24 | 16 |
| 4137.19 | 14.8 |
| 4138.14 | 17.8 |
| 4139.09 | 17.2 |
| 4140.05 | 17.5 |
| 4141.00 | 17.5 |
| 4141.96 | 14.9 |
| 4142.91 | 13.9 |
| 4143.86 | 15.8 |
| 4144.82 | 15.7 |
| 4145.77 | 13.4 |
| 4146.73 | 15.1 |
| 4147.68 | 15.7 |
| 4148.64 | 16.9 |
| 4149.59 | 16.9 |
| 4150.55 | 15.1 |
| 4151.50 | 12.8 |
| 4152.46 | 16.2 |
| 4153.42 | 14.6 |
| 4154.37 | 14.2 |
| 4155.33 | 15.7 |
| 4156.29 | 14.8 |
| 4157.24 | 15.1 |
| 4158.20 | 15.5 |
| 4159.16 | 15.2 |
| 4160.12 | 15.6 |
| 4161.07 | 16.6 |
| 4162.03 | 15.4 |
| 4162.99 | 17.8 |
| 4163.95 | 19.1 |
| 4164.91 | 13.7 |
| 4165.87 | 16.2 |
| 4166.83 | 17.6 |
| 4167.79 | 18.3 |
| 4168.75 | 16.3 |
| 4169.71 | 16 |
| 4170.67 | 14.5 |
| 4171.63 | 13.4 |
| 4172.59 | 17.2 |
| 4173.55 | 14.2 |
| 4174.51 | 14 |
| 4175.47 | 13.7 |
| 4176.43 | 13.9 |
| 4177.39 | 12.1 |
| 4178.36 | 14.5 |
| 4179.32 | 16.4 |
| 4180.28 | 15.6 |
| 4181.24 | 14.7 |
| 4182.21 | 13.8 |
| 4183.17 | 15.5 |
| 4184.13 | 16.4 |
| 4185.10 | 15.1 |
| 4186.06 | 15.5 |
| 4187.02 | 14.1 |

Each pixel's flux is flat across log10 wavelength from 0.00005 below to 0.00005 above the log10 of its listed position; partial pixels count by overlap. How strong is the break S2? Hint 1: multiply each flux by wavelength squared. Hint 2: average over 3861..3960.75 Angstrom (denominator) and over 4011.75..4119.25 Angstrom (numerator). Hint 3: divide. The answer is 1.57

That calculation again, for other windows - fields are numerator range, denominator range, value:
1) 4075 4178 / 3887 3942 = 1.62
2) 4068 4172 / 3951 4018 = 1.33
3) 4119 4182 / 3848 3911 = 1.66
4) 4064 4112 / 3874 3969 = 1.55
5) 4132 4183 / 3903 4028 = 1.42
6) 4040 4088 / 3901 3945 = 1.59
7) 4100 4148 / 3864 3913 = 1.57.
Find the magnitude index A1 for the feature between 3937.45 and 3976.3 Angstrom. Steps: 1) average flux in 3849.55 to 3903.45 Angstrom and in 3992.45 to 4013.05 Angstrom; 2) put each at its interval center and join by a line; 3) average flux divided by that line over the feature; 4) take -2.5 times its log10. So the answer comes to 0.36 mag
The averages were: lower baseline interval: 10.5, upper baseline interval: 15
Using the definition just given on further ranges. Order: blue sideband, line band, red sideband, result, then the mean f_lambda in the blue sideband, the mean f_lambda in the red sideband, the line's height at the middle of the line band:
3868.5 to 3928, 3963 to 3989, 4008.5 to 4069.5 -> 0.474 mag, 11.1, 16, 13.8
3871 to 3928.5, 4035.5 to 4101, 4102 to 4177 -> -0.099 mag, 11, 15.4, 14.1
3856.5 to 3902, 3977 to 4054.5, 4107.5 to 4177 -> -0.156 mag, 10.3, 15.6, 13.1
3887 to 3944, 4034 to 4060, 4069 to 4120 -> -0.186 mag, 10.5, 14.7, 13.6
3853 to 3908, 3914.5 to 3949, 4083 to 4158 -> 0.193 mag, 10.5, 15.1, 11.5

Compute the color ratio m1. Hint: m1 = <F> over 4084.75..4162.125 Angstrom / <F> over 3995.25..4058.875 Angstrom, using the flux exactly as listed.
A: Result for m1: 0.95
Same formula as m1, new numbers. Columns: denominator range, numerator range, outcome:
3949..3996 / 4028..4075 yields 1.47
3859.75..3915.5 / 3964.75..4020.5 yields 1.16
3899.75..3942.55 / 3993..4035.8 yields 1.47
